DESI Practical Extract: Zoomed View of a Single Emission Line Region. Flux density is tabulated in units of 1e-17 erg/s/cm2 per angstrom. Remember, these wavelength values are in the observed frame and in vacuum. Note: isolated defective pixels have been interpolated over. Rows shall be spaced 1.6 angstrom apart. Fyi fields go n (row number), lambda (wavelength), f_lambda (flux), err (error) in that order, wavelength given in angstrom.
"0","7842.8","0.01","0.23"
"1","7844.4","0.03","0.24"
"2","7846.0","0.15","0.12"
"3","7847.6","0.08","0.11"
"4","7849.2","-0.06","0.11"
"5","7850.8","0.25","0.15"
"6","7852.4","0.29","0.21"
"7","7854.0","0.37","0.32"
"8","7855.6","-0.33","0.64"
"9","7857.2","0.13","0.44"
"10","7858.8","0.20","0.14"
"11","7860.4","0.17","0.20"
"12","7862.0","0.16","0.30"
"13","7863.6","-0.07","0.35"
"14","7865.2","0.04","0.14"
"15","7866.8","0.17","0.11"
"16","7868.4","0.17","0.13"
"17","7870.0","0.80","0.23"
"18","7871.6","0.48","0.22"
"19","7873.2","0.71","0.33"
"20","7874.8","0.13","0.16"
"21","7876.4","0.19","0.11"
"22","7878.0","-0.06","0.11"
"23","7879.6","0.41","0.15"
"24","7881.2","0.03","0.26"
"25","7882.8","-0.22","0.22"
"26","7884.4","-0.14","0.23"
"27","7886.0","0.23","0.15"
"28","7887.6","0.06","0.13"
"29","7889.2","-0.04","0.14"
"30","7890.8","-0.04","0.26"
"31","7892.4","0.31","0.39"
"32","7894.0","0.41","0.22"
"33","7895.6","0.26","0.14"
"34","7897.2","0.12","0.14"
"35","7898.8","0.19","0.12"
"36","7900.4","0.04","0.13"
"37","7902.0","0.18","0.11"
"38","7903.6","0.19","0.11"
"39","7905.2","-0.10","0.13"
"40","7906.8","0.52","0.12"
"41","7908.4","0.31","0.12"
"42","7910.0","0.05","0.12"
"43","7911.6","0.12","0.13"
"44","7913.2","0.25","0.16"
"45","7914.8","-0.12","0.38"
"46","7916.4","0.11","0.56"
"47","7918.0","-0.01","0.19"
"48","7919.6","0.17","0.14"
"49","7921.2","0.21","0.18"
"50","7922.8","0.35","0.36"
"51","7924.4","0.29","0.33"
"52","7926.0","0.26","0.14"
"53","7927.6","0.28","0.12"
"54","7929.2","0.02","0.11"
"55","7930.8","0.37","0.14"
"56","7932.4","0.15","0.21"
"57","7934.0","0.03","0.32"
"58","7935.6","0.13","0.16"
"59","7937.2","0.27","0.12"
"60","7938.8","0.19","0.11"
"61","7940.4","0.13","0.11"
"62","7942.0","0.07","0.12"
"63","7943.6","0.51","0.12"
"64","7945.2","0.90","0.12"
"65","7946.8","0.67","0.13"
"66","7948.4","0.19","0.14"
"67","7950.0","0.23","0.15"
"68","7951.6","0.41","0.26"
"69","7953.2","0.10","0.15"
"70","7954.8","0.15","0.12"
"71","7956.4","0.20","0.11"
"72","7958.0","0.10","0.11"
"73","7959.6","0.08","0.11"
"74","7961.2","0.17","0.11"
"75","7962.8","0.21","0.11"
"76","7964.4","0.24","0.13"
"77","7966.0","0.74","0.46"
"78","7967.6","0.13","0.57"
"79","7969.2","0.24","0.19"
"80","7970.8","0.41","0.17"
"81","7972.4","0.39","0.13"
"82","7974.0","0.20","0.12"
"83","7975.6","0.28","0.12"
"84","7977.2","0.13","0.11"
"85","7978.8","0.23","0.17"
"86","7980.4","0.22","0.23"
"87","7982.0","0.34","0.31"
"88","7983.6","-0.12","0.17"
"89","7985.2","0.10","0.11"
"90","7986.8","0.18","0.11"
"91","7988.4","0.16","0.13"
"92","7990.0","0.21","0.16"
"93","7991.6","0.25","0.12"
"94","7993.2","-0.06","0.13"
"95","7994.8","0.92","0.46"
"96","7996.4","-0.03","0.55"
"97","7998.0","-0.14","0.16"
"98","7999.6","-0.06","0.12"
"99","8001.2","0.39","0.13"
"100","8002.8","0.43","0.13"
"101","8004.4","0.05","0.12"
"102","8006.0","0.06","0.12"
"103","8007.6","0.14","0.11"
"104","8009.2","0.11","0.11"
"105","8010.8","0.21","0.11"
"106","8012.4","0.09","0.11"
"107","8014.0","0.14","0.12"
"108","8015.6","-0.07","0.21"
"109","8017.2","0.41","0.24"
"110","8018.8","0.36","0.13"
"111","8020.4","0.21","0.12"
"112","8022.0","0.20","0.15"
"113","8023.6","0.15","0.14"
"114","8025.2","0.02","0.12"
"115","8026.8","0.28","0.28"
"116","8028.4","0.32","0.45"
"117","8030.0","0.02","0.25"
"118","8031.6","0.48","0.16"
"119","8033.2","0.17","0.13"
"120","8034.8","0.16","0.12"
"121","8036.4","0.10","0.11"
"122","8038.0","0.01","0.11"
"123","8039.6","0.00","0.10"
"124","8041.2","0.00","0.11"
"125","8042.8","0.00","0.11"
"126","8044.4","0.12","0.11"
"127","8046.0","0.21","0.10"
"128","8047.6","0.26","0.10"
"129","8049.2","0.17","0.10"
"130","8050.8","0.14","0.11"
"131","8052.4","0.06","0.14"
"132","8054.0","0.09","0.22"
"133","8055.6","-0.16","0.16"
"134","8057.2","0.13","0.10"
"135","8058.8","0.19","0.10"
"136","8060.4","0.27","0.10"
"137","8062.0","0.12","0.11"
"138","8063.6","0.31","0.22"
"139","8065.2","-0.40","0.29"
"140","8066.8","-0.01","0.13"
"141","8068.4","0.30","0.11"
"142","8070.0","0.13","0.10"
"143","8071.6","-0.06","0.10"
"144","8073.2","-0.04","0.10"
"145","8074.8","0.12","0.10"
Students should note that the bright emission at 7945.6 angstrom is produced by H-alpha 6563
